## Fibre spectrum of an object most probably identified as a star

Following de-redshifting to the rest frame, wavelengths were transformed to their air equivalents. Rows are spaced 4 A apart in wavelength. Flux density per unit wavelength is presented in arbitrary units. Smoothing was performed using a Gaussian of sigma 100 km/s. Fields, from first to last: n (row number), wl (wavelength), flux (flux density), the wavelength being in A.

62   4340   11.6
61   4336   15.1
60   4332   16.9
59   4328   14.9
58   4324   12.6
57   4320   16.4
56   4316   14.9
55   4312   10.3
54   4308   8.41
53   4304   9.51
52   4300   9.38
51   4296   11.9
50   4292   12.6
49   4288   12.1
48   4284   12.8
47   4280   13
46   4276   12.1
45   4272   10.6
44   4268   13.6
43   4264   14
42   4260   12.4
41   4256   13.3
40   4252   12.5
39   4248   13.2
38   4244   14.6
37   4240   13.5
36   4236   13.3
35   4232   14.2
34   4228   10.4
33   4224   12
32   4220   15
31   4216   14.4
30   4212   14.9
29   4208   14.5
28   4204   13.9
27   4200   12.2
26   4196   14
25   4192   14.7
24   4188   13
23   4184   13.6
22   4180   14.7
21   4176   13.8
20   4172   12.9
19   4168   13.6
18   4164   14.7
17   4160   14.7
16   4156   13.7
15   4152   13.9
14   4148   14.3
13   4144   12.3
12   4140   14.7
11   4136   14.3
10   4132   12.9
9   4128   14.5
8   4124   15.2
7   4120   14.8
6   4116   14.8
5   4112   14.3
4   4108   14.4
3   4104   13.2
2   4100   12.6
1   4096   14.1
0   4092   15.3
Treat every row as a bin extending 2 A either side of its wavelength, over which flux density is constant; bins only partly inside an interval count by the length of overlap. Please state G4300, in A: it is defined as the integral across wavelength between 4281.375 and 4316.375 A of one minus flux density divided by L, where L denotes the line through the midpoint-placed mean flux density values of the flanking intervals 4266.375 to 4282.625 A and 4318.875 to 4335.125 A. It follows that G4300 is 6.1 A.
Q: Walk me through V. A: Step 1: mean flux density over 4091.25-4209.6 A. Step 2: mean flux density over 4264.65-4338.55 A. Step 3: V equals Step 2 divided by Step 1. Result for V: 0.9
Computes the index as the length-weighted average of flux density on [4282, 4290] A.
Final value 12.4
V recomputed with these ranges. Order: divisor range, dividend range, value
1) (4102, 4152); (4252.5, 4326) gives 0.86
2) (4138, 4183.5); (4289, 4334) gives 0.90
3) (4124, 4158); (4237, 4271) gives 0.96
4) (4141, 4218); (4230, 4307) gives 0.90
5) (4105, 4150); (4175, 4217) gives 0.98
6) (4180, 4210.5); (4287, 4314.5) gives 0.77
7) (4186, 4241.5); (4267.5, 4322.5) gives 0.88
